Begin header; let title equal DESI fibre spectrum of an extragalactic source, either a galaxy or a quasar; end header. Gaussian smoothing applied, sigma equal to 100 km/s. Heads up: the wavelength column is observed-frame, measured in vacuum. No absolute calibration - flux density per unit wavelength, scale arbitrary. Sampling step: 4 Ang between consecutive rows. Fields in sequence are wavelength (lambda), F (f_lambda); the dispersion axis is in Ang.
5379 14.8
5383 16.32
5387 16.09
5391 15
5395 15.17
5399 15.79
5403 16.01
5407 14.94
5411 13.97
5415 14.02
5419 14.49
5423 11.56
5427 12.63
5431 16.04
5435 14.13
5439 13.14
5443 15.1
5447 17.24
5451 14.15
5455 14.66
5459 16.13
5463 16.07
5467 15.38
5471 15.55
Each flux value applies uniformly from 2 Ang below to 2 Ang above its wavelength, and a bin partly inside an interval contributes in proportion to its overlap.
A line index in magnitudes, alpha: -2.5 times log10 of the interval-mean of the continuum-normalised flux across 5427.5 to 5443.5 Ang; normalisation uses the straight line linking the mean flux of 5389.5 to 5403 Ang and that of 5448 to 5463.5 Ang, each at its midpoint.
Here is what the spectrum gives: 0.07 mag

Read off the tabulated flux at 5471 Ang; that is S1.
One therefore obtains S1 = 15.55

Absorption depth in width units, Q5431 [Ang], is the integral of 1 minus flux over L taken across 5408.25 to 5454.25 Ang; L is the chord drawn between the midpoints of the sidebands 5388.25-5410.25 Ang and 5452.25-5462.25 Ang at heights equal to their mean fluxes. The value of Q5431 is 3.3 Ang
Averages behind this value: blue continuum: 15.3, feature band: 14.2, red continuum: 15.4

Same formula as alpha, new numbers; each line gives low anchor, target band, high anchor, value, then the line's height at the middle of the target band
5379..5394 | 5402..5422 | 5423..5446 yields 0.027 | 14.8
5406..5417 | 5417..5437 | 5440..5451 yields 0.081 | 14.8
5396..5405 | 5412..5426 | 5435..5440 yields 0.104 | 14.7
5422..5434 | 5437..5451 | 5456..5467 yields -0.023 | 14.7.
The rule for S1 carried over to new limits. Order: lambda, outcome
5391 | 15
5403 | 16.01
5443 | 15.1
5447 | 17.24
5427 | 12.63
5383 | 16.32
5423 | 11.56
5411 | 13.97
